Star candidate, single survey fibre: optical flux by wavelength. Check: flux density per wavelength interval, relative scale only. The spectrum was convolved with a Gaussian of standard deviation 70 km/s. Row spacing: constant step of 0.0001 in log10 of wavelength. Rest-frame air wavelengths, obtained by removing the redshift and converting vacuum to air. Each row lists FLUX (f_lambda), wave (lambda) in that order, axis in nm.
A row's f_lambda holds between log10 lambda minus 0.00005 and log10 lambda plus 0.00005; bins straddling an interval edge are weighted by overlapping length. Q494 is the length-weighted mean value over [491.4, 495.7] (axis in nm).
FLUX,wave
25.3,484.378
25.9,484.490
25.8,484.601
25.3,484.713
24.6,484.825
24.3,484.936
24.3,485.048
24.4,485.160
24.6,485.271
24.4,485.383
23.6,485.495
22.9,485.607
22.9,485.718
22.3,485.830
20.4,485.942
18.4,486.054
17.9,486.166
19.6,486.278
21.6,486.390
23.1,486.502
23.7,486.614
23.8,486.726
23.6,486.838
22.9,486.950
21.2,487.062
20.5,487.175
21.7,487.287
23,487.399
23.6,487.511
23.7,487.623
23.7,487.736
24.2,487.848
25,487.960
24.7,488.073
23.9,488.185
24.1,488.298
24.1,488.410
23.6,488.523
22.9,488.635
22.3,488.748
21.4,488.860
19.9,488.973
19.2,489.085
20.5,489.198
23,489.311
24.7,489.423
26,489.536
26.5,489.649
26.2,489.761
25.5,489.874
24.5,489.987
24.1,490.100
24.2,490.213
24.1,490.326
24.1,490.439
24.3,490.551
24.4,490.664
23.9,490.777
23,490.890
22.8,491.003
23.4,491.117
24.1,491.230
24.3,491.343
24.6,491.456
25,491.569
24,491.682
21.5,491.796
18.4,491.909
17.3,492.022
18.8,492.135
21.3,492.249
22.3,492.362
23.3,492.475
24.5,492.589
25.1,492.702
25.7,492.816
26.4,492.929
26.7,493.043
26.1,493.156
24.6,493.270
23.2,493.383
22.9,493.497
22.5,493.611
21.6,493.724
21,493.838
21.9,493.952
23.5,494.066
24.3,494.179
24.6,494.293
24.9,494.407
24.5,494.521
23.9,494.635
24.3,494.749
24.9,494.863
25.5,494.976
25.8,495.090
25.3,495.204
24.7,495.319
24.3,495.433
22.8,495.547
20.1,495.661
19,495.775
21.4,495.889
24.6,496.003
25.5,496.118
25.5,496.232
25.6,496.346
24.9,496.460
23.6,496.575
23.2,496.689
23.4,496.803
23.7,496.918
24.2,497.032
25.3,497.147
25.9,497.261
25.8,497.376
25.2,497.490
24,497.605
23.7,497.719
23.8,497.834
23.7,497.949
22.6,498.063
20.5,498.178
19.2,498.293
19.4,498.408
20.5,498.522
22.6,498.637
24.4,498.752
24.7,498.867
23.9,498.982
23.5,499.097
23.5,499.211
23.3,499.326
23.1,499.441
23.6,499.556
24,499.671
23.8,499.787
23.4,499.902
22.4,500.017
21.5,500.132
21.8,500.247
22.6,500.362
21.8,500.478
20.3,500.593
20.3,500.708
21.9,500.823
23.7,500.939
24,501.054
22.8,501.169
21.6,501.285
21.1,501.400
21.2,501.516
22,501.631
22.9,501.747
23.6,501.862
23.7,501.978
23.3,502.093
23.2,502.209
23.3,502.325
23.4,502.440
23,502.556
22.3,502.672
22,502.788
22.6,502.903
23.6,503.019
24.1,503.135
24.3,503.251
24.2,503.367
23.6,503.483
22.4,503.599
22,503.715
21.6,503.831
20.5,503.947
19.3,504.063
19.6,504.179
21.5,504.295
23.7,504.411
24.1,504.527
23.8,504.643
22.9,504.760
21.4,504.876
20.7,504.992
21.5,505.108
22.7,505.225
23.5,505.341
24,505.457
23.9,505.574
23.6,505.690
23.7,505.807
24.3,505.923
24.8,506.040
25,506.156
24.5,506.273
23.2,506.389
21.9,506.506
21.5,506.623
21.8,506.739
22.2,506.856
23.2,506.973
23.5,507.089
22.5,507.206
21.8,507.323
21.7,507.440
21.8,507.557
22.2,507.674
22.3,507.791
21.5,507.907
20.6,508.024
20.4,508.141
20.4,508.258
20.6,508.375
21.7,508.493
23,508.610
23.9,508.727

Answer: 23.5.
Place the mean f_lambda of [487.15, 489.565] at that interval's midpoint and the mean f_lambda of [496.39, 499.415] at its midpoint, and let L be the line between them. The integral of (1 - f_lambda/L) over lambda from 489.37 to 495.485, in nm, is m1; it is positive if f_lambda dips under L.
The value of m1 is -0.186 nm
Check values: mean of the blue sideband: 23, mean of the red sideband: 23.4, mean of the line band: 23.9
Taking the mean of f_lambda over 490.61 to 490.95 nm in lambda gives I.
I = 23.8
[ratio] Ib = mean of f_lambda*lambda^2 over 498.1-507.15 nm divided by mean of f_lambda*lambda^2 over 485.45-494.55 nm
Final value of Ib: 1.03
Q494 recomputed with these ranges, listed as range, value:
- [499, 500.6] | 22.9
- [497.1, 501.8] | 22.8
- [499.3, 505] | 22.5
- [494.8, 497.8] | 24.2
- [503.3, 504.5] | 21.9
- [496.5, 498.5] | 23.3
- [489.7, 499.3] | 23.6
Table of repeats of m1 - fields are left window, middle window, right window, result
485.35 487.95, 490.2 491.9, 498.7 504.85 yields -0.09 nm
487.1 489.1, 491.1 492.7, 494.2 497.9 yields 0.08 nm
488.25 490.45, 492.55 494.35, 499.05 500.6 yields -0.06 nm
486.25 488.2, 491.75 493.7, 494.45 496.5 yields 0.06 nm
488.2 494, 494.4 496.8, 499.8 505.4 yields -0.10 nm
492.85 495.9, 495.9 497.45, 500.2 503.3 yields -0.08 nm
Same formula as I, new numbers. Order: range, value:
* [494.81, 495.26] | 25.4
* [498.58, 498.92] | 23.9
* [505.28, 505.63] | 23.8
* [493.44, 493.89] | 22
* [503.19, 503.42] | 24.2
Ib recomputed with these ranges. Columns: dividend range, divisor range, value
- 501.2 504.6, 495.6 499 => 0.99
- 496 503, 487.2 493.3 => 1.02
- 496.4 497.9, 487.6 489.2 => 1.10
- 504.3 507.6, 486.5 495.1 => 1.04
